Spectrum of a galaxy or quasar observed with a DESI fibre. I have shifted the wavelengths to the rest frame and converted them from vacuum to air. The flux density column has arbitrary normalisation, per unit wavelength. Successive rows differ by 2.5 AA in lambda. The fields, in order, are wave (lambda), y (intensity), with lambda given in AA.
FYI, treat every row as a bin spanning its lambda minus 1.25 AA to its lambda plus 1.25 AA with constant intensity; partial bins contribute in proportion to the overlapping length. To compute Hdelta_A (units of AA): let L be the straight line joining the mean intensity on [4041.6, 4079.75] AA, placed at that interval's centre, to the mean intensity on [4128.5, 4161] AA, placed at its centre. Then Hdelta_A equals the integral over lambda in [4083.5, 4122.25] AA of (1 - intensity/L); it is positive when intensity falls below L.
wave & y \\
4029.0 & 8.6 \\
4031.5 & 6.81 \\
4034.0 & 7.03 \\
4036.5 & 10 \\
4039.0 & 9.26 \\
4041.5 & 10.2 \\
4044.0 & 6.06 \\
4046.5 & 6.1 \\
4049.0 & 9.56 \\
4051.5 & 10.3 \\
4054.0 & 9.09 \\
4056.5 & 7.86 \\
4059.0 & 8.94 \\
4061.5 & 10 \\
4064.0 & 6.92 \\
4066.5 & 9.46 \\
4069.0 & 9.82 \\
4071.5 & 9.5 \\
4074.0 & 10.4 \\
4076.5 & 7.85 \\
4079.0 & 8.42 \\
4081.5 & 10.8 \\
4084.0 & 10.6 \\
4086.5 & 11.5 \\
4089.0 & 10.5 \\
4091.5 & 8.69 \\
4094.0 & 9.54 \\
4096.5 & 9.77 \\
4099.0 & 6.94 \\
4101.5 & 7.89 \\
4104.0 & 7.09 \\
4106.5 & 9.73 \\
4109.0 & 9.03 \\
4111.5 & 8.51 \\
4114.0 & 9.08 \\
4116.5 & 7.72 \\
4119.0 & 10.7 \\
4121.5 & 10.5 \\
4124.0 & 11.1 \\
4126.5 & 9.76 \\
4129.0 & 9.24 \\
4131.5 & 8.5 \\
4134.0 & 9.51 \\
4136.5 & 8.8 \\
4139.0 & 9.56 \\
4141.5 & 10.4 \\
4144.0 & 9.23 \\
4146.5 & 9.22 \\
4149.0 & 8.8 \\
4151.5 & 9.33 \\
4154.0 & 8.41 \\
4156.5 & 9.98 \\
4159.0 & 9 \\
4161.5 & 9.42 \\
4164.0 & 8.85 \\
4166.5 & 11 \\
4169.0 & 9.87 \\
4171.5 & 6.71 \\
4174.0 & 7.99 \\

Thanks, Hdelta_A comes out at -0.9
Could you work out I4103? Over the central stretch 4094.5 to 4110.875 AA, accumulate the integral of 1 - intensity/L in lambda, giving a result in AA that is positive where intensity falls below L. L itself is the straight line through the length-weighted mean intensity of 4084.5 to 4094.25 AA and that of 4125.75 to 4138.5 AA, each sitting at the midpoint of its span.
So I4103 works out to 2.3 AA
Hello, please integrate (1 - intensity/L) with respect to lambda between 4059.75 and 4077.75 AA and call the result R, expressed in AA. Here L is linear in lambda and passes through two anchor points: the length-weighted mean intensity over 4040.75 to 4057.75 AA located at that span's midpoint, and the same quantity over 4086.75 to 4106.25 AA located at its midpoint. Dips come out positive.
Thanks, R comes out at -1.2 AA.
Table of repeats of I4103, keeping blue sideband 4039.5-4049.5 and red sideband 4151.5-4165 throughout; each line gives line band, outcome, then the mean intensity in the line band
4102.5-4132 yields -1.8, 9.25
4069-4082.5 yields -1.8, 9.41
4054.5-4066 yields -0.6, 8.54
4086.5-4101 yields -1.3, 9.23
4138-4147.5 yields -0.7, 9.61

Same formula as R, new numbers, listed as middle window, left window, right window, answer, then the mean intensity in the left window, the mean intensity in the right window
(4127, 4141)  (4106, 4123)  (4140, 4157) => 0.15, 9.33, 9.31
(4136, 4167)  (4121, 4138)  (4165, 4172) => 0.49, 9.59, 9.45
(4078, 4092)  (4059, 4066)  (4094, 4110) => -2.67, 8.65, 8.49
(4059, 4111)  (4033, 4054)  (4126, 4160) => -1.91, 8.61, 9.26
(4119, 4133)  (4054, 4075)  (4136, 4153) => -0.92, 9.1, 9.34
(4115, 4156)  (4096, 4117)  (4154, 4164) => -2.63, 8.39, 9.26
